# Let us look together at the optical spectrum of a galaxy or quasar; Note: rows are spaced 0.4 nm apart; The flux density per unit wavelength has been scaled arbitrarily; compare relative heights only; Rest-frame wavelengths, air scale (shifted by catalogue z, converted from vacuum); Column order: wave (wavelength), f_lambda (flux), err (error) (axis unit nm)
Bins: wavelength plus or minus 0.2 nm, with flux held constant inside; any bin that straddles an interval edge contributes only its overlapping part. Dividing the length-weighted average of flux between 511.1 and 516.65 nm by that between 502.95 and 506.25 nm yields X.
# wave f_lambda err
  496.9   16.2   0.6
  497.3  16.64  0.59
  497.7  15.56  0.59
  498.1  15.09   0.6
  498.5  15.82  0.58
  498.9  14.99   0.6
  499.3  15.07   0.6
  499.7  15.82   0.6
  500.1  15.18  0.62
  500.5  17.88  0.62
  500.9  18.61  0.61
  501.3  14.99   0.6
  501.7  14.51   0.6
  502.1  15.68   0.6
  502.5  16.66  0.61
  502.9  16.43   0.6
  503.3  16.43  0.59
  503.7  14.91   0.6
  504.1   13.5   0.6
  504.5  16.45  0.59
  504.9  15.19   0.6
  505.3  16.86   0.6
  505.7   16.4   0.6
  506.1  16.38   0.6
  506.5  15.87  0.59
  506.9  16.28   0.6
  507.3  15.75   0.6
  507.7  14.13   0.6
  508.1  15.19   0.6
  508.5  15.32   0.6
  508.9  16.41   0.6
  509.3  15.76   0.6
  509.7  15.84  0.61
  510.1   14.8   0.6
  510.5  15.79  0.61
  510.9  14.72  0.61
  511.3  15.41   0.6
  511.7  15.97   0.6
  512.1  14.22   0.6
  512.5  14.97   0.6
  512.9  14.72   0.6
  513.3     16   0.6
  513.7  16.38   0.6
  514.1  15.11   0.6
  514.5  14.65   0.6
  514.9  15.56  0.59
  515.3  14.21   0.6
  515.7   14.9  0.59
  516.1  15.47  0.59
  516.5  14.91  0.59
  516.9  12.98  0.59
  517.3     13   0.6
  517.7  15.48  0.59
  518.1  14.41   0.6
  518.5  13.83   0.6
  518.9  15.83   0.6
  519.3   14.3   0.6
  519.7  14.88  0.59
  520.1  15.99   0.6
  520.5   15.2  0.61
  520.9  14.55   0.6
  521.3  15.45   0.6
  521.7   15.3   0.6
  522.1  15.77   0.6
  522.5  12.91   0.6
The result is 0.96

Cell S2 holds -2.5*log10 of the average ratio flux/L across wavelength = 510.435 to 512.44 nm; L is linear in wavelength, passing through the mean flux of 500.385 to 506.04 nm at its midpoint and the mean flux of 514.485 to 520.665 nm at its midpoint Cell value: 0.01 mag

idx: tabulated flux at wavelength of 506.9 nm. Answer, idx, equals 16.28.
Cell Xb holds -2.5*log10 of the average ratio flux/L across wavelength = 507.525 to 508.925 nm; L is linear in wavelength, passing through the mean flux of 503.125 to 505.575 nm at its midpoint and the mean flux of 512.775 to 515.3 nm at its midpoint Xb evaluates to 0.02 mag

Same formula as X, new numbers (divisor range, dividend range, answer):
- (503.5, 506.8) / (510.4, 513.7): 0.97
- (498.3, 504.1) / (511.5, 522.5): 0.94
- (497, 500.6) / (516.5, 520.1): 0.92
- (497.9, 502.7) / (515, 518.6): 0.91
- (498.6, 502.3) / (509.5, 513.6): 0.96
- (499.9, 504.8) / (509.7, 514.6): 0.96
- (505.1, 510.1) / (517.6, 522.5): 0.95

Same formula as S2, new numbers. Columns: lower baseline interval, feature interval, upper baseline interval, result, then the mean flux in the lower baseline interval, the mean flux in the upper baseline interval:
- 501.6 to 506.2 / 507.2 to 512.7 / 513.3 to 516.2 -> 0.013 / 15.8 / 15.2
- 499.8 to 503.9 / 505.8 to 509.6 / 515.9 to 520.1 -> -0.010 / 16.1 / 14.6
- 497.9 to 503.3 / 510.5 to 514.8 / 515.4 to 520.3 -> -0.015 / 15.9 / 14.7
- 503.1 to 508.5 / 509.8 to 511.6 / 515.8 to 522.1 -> 0.004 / 15.6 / 14.8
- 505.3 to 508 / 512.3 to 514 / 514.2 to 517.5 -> -0.044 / 15.9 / 14.5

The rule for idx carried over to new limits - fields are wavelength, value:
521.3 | 15.45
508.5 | 15.32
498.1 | 15.09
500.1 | 15.18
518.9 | 15.83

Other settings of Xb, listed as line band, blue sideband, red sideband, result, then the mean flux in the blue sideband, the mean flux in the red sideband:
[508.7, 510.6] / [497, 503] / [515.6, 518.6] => -0.05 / 15.9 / 14.4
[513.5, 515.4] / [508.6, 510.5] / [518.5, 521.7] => 0.01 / 15.7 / 15.1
